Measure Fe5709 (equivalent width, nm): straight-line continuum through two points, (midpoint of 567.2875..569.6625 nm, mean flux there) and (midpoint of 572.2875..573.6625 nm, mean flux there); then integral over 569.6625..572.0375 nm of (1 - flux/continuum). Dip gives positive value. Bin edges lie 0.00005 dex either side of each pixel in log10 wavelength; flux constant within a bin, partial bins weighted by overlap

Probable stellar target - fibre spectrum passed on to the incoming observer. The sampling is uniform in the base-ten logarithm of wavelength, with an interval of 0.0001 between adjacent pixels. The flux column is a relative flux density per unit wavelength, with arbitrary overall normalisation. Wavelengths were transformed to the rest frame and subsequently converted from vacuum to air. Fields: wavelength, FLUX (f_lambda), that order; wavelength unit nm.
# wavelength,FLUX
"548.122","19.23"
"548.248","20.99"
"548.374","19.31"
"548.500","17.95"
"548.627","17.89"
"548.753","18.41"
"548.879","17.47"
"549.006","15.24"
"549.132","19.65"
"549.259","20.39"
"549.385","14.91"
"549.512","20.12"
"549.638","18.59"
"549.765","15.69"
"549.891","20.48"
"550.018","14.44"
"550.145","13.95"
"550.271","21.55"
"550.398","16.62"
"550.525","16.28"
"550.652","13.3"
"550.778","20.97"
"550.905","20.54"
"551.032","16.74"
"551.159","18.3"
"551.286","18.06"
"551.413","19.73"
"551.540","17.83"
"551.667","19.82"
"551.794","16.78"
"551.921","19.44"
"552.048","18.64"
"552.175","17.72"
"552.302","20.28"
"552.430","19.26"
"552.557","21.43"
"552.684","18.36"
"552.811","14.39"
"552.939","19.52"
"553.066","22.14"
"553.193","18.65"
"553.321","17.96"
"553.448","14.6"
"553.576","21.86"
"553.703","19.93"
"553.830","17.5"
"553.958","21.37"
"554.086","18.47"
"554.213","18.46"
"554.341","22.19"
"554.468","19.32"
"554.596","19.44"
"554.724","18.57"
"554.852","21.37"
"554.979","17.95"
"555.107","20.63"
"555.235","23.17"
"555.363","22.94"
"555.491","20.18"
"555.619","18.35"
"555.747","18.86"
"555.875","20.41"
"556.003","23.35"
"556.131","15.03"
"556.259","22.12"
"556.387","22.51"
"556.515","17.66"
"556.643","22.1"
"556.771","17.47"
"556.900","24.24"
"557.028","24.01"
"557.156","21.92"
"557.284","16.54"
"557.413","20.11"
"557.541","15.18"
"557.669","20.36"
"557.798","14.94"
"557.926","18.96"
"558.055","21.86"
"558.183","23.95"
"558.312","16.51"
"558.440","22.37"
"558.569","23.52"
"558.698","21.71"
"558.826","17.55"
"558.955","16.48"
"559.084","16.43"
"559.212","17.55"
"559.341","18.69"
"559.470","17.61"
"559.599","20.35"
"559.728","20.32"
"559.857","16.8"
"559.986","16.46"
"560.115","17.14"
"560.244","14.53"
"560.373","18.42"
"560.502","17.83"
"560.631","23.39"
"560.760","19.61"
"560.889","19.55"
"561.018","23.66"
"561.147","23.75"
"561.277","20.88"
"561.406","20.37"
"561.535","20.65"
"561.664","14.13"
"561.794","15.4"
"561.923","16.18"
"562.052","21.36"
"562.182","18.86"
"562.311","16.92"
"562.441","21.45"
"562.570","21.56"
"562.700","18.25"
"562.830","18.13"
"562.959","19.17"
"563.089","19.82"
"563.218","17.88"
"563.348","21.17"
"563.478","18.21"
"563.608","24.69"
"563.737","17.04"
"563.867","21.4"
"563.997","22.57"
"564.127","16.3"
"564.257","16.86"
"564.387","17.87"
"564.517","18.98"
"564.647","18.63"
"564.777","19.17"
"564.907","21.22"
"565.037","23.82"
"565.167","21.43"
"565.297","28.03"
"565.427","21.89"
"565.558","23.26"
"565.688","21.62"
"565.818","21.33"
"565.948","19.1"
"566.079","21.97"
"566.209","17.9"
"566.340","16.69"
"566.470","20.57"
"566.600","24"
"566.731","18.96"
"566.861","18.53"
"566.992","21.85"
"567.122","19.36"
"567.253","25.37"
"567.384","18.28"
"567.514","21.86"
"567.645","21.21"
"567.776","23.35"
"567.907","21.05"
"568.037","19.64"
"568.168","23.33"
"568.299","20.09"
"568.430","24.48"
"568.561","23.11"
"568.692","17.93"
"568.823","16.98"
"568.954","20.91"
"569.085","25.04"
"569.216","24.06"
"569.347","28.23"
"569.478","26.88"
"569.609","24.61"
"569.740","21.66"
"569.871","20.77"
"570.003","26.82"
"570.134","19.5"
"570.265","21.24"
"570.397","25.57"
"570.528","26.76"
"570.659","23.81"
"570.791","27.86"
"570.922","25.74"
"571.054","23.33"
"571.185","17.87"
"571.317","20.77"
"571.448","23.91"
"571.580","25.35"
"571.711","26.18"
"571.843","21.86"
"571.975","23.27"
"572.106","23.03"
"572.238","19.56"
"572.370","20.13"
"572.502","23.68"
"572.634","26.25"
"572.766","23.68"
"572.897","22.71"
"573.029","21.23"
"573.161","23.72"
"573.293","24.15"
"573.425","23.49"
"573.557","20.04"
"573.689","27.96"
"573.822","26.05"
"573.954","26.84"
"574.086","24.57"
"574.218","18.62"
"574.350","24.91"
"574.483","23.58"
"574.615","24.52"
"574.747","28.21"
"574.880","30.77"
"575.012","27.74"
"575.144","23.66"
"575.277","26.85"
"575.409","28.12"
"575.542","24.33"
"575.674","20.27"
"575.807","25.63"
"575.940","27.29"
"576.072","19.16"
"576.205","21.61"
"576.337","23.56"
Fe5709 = -0.08 nm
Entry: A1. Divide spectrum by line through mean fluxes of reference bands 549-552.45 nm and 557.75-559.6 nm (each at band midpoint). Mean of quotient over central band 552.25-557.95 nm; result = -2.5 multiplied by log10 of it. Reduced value -0.05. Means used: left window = 18.1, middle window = 19.6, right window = 19.2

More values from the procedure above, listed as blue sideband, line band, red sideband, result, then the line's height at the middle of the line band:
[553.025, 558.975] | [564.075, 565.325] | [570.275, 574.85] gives 0.10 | 22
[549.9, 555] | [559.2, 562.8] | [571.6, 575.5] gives 0.11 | 20.9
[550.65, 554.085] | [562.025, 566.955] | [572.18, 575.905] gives 0.09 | 21.9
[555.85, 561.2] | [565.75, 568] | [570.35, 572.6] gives 0.07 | 22.1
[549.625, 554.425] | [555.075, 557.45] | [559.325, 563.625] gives -0.10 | 18.8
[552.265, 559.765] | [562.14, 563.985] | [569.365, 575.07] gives 0.10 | 21.5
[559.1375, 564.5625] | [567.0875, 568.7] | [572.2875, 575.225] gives 0.01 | 21.8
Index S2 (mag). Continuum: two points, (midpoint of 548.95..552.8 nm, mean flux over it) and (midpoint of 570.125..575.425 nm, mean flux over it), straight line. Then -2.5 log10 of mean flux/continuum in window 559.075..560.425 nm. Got 0.16 mag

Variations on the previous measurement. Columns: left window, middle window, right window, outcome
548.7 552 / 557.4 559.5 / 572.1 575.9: 0.06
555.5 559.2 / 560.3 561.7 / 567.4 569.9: 0.02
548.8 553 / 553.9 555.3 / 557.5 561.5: -0.08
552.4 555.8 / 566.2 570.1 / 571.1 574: 0.03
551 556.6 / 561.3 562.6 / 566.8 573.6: 0.13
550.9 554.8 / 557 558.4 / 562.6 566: 0.00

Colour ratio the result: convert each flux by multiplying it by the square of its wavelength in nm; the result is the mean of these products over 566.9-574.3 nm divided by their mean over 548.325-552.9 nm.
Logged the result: 1.36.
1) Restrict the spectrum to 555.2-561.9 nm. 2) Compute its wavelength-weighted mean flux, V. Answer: 19.5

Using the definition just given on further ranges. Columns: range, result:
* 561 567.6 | 20.1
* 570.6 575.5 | 24.2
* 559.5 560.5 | 17.7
